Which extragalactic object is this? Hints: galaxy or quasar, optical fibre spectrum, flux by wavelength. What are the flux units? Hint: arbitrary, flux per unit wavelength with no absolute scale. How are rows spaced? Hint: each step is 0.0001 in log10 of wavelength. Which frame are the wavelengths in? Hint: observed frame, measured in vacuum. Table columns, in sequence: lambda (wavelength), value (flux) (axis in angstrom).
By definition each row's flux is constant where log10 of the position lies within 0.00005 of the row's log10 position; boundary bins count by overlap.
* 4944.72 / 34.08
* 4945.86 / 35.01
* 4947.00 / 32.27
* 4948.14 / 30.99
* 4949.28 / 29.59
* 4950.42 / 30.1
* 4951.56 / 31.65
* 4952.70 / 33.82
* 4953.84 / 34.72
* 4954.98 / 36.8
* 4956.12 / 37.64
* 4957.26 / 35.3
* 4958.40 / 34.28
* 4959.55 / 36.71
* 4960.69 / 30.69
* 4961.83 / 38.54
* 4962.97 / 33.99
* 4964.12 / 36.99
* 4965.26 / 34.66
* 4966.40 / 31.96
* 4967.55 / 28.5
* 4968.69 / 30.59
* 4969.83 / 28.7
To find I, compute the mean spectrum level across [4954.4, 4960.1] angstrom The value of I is 36.1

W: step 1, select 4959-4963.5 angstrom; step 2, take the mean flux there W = 35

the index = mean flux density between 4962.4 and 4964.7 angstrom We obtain 35.4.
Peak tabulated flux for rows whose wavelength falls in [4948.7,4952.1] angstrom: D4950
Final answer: 31.65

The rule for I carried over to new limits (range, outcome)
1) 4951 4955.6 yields 34.3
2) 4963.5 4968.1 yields 33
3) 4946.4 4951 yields 30.7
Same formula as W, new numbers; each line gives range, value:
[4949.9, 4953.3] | 31.9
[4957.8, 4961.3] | 33.9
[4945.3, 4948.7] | 32.7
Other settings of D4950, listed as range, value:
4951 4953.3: 33.82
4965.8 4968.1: 31.96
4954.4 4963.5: 38.54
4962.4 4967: 36.99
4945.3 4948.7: 35.01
